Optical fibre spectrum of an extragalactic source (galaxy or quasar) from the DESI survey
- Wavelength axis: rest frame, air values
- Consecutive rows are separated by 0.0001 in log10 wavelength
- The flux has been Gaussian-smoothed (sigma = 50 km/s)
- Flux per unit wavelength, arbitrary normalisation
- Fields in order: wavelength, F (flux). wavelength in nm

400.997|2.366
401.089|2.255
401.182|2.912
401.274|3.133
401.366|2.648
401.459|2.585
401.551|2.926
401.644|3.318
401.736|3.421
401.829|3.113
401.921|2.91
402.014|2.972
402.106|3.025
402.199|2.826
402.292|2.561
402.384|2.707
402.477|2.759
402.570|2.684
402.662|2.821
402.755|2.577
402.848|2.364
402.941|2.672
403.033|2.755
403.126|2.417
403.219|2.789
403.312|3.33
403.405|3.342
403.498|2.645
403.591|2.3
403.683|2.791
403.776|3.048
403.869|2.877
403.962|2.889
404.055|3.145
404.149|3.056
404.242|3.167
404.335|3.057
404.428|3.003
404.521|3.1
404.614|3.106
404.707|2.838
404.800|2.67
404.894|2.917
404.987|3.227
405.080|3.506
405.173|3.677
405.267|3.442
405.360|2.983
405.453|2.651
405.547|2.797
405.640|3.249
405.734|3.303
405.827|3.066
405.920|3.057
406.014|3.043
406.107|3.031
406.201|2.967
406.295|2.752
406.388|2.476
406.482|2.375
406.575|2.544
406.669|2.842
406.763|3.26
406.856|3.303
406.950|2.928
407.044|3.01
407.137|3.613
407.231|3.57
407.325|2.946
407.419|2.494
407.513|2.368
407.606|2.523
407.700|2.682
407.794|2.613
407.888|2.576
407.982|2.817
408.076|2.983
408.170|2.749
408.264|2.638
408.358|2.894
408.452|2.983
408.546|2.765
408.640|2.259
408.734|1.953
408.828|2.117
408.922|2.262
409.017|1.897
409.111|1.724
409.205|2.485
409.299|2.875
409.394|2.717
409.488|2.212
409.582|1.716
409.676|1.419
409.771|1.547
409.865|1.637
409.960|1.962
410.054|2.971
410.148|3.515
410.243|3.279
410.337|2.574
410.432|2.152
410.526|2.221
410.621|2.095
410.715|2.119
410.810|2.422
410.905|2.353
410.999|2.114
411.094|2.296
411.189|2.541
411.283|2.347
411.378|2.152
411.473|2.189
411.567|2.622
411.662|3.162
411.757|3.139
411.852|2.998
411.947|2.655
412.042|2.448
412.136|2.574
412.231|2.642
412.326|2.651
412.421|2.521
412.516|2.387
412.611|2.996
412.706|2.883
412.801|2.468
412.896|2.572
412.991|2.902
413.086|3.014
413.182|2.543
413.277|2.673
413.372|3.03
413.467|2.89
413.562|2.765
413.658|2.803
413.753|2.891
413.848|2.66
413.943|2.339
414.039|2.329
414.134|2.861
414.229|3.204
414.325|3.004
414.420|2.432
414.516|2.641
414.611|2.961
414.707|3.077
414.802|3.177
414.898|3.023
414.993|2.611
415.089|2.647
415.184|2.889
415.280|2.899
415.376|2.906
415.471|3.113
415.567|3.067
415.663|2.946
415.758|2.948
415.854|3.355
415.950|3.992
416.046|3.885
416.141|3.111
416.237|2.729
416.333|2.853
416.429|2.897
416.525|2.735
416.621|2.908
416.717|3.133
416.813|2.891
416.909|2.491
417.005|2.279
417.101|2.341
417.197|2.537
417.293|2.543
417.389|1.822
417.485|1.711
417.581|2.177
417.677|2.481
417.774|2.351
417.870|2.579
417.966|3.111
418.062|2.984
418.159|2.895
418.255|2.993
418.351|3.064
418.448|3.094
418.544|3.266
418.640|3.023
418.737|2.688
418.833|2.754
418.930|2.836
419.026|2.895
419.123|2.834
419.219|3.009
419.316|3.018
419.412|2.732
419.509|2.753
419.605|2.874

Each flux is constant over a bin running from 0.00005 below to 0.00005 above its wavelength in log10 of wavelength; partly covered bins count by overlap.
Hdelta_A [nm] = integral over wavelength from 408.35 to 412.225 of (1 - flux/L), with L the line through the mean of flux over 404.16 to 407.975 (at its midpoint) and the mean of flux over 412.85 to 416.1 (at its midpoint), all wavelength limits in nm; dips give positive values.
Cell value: 0.72 nm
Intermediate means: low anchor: 2.97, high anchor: 2.91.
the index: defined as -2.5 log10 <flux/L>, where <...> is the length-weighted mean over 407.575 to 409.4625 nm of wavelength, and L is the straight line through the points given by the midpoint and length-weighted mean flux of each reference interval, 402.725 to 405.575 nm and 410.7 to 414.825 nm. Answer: 0.12 mag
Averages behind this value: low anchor 2.94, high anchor 2.67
